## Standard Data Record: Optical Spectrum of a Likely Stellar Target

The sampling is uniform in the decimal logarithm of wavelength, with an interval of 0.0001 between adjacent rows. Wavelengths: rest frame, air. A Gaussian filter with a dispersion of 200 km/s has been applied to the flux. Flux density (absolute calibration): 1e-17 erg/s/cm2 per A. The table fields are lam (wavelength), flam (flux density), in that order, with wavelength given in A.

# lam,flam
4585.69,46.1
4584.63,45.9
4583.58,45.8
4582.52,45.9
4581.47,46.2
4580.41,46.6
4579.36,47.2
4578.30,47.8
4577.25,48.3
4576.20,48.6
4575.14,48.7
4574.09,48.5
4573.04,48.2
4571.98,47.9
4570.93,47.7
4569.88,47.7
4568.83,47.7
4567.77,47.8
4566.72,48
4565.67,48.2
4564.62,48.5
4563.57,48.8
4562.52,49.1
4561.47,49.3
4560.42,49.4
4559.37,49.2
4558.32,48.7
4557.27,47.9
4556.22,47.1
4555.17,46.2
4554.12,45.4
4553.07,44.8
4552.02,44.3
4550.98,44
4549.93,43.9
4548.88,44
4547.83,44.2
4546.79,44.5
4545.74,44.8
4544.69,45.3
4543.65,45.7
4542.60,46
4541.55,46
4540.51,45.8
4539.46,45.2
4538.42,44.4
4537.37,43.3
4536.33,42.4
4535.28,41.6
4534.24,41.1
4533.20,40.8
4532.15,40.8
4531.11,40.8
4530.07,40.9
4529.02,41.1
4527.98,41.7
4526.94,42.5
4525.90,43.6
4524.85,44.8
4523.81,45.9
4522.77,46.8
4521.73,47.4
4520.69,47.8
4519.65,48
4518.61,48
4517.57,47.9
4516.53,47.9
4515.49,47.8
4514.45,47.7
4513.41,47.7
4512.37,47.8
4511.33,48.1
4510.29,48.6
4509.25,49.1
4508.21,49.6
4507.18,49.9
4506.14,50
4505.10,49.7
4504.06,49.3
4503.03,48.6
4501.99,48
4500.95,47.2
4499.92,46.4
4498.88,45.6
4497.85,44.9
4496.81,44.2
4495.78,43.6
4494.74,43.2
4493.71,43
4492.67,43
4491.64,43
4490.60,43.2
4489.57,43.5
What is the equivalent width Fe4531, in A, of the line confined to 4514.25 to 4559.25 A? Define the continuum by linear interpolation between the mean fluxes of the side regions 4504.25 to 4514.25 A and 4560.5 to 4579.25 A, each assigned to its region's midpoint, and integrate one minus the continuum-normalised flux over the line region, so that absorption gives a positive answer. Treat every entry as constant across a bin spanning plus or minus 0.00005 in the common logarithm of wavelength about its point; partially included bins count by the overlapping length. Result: 3.46 A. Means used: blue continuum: 48.9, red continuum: 48.3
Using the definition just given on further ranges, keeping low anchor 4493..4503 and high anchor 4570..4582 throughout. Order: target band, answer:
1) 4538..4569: 0.4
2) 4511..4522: -0.5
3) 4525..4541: 1.4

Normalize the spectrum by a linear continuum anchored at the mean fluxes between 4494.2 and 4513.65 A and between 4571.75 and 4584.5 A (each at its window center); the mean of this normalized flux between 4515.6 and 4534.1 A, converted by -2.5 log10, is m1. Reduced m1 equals 0.07 mag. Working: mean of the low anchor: 47.4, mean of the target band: 44.5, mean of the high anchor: 47.4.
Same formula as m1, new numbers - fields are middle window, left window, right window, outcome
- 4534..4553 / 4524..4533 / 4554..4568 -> 0.01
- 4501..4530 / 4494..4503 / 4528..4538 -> -0.09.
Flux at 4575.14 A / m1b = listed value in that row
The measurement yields 48.7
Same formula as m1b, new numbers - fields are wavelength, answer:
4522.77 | 46.8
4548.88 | 44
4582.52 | 45.9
